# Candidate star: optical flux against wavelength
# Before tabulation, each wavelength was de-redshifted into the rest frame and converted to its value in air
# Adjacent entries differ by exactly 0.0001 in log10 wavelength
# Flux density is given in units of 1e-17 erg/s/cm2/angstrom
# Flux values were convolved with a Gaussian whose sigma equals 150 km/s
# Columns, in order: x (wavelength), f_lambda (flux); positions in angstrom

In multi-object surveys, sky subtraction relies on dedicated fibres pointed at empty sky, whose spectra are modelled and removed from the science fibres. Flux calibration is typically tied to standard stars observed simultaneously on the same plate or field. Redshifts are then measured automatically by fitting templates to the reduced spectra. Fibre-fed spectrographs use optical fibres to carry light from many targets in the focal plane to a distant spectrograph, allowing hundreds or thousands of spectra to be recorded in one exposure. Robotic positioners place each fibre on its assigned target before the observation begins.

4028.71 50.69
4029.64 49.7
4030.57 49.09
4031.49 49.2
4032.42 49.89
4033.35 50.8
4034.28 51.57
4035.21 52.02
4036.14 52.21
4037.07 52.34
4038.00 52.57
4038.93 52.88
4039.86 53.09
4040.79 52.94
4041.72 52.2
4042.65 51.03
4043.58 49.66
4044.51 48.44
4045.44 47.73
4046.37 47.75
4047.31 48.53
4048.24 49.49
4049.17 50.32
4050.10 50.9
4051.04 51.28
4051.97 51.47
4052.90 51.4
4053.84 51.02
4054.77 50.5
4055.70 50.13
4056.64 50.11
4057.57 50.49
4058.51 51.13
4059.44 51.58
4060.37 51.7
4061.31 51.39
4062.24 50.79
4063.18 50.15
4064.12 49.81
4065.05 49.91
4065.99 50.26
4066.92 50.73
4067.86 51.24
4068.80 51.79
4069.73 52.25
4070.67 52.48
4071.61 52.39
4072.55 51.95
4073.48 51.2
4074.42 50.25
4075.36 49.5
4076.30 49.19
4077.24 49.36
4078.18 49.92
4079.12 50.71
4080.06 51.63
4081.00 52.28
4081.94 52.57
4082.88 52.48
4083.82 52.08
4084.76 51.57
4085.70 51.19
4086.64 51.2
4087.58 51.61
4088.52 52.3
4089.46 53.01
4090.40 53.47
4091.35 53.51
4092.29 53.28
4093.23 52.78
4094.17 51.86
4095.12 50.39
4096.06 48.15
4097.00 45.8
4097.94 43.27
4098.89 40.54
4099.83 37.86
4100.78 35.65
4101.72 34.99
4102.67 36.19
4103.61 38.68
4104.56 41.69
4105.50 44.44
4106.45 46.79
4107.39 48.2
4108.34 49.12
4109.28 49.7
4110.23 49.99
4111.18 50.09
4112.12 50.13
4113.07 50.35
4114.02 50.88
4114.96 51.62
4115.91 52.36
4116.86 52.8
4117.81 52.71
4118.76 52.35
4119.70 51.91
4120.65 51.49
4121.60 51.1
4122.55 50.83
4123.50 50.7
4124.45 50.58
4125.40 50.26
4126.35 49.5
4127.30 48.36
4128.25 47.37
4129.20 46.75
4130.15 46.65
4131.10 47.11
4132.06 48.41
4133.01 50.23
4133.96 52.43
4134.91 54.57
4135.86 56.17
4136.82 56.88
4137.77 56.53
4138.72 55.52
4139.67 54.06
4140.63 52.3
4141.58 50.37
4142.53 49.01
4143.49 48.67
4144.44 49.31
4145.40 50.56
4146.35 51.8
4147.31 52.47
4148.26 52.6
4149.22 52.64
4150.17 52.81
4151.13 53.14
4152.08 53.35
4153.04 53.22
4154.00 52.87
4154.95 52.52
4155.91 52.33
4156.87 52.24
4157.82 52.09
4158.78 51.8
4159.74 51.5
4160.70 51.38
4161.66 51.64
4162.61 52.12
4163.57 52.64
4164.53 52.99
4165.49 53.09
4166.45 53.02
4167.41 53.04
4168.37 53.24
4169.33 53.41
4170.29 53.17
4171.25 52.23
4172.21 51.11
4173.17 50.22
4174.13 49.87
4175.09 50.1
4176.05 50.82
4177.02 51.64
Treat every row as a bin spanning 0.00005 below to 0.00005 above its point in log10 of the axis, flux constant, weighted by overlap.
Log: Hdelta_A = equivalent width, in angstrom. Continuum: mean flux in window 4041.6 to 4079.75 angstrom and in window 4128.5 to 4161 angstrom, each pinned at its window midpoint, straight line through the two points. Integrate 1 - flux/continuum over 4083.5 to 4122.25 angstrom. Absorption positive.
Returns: 2.1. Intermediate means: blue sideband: 50.5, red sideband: 51.9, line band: 48.5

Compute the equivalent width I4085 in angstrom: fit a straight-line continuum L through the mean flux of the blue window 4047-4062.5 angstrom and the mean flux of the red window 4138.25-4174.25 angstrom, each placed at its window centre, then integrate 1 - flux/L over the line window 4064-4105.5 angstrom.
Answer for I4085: 1.86 angstrom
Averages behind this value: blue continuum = 50.8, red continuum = 52.1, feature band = 48.9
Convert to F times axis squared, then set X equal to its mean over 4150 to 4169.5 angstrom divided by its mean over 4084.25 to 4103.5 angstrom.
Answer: 1.15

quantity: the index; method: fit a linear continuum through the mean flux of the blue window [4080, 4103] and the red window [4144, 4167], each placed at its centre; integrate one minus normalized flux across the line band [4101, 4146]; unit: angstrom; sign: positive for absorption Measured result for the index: 0.7 angstrom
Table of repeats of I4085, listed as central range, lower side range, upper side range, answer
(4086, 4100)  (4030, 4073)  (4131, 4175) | 0.5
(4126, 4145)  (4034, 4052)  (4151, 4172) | 0.4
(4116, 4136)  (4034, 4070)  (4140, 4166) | 0.4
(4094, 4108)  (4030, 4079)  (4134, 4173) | 2.4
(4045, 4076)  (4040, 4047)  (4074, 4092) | 0.0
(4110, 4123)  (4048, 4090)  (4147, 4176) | 0.1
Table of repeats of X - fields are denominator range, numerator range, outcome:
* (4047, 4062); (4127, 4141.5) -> 1.06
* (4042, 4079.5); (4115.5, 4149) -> 1.05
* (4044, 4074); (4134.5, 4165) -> 1.08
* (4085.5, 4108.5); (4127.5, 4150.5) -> 1.13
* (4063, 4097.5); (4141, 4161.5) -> 1.05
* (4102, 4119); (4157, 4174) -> 1.12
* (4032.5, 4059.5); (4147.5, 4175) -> 1.09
